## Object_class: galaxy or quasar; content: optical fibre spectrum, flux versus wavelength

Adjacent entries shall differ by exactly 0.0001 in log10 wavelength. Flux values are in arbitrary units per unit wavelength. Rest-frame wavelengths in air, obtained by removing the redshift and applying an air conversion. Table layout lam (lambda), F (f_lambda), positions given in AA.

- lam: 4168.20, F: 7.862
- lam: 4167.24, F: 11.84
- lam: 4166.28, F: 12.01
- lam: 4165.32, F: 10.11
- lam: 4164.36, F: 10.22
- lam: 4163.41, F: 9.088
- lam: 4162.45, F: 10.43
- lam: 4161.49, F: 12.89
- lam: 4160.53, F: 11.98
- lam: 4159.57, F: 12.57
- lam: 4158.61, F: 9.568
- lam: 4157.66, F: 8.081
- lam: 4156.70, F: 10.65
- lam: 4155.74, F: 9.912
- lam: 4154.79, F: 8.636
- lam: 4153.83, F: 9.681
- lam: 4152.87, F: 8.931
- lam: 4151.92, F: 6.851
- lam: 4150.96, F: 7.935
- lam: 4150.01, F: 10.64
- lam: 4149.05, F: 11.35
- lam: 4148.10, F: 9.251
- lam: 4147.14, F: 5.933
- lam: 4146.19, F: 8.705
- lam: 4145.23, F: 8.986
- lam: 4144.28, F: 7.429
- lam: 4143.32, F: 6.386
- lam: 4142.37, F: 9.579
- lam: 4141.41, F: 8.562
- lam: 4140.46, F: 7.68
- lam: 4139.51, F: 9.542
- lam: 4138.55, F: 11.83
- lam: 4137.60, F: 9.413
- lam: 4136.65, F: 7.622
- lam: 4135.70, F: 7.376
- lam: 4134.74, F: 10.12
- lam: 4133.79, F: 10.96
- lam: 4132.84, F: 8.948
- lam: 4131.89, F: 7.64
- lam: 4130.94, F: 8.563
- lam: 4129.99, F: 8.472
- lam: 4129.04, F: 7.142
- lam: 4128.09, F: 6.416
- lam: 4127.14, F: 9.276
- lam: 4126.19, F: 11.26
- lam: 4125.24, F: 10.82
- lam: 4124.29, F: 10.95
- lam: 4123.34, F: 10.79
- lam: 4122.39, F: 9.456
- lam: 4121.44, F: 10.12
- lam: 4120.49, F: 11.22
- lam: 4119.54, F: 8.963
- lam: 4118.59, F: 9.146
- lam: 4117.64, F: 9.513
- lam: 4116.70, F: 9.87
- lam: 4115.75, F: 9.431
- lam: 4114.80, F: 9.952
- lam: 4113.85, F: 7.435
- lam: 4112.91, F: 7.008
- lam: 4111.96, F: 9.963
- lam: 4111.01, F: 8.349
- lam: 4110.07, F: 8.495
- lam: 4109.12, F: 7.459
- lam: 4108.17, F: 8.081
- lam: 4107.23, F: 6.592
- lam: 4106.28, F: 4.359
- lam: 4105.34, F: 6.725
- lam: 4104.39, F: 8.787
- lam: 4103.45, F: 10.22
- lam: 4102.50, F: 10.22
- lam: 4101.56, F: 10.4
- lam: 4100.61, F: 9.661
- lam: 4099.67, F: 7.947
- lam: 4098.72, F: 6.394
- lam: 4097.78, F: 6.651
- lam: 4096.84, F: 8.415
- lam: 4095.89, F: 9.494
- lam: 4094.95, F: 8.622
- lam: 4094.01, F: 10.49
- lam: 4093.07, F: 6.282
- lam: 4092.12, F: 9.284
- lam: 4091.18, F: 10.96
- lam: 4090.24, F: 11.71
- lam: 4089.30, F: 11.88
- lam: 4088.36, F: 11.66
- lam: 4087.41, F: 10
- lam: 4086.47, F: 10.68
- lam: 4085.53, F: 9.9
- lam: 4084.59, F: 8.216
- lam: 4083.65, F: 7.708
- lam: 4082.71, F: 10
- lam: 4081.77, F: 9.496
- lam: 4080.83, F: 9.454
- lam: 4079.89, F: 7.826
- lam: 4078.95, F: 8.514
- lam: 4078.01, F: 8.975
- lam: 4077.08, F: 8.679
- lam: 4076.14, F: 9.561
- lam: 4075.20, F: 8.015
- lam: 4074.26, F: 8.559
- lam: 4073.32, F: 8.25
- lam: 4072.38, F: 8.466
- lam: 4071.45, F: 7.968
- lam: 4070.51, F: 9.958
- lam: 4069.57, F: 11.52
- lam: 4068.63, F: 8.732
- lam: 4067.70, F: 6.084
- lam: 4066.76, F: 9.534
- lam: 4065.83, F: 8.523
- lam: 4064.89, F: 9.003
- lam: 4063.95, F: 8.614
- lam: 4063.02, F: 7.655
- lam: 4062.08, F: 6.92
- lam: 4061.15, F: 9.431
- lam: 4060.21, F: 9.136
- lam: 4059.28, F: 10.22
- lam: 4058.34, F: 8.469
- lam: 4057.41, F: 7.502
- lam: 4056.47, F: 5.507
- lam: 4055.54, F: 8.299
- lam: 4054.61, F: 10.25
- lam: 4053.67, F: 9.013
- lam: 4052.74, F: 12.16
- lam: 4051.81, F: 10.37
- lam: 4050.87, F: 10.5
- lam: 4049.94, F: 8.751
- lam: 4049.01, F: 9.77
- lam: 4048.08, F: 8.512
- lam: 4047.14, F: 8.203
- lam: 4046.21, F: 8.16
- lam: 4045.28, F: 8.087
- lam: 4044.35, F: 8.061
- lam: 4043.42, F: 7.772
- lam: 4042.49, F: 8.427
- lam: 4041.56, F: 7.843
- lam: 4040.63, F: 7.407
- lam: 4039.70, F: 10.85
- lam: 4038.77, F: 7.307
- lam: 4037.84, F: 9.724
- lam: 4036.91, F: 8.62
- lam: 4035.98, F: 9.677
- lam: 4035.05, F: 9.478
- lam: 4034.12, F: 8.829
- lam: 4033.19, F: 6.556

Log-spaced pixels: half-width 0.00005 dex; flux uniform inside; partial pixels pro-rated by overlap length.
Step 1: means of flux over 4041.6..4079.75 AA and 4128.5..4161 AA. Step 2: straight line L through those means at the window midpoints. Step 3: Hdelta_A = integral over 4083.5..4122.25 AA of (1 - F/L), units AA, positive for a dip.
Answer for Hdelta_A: -0.5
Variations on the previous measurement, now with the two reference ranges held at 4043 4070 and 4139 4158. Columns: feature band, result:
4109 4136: -1.3 AA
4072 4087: -0.2 AA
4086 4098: -1.4 AA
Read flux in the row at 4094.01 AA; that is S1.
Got 10.49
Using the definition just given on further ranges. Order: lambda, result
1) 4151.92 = 6.851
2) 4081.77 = 9.496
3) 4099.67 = 7.947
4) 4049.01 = 9.77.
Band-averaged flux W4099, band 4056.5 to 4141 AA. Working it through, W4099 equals 8.94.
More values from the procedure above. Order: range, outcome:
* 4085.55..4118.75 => 8.93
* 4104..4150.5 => 8.83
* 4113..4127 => 9.83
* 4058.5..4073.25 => 8.76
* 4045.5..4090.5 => 9.07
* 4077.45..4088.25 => 9.24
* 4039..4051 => 8.57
